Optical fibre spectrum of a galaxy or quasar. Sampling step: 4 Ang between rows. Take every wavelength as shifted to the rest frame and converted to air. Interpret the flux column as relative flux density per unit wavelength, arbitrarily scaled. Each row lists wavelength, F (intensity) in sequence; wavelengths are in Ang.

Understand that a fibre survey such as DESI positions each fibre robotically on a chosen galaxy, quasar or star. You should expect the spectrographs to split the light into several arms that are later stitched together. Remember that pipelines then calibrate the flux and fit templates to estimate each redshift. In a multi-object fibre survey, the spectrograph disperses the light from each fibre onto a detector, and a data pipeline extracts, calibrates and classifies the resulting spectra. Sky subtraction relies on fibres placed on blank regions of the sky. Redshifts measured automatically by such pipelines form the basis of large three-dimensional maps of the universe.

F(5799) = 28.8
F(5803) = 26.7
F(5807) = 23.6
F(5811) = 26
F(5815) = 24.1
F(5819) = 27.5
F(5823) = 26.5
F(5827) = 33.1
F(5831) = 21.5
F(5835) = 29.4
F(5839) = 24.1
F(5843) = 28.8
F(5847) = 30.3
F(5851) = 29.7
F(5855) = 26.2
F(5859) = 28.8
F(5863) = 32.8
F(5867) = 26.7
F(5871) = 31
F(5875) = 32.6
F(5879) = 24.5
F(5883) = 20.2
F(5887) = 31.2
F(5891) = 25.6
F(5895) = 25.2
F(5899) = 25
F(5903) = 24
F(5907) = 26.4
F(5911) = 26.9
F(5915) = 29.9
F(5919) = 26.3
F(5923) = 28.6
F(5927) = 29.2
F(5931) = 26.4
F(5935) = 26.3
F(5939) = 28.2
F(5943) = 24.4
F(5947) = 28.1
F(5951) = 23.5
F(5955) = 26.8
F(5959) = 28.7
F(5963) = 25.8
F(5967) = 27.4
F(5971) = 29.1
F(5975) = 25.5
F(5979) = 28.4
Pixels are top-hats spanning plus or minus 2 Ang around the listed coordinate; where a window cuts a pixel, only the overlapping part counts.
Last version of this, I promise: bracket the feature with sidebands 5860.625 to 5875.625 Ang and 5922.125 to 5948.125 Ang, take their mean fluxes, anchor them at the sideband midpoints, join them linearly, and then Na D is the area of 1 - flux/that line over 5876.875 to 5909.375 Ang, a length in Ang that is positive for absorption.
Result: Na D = 4.4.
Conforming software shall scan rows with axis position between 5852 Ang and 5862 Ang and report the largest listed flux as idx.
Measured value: 28.8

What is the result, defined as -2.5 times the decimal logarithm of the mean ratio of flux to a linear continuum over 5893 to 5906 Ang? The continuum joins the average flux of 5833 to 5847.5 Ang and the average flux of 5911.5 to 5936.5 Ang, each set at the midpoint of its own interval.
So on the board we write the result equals 0.12 mag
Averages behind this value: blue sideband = 27.9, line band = 24.9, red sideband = 27.8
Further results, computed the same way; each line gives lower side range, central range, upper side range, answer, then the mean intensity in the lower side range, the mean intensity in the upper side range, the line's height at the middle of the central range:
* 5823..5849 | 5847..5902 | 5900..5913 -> -0.041 mag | 27.8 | 25.7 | 26.6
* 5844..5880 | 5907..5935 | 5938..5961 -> -0.009 mag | 29.3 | 26.5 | 27.4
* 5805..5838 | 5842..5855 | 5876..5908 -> -0.122 mag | 26.4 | 25.5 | 26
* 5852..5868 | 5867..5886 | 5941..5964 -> 0.044 mag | 28.8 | 26.2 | 28.4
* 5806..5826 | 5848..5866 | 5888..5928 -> -0.114 mag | 26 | 26.8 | 26.3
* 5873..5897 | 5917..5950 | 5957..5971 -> 0.004 mag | 26.6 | 27.6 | 27.2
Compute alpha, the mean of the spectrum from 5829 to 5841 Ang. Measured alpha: 25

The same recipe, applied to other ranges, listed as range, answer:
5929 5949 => 26.7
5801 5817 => 25.1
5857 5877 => 30.4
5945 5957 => 26.1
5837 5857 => 27.8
